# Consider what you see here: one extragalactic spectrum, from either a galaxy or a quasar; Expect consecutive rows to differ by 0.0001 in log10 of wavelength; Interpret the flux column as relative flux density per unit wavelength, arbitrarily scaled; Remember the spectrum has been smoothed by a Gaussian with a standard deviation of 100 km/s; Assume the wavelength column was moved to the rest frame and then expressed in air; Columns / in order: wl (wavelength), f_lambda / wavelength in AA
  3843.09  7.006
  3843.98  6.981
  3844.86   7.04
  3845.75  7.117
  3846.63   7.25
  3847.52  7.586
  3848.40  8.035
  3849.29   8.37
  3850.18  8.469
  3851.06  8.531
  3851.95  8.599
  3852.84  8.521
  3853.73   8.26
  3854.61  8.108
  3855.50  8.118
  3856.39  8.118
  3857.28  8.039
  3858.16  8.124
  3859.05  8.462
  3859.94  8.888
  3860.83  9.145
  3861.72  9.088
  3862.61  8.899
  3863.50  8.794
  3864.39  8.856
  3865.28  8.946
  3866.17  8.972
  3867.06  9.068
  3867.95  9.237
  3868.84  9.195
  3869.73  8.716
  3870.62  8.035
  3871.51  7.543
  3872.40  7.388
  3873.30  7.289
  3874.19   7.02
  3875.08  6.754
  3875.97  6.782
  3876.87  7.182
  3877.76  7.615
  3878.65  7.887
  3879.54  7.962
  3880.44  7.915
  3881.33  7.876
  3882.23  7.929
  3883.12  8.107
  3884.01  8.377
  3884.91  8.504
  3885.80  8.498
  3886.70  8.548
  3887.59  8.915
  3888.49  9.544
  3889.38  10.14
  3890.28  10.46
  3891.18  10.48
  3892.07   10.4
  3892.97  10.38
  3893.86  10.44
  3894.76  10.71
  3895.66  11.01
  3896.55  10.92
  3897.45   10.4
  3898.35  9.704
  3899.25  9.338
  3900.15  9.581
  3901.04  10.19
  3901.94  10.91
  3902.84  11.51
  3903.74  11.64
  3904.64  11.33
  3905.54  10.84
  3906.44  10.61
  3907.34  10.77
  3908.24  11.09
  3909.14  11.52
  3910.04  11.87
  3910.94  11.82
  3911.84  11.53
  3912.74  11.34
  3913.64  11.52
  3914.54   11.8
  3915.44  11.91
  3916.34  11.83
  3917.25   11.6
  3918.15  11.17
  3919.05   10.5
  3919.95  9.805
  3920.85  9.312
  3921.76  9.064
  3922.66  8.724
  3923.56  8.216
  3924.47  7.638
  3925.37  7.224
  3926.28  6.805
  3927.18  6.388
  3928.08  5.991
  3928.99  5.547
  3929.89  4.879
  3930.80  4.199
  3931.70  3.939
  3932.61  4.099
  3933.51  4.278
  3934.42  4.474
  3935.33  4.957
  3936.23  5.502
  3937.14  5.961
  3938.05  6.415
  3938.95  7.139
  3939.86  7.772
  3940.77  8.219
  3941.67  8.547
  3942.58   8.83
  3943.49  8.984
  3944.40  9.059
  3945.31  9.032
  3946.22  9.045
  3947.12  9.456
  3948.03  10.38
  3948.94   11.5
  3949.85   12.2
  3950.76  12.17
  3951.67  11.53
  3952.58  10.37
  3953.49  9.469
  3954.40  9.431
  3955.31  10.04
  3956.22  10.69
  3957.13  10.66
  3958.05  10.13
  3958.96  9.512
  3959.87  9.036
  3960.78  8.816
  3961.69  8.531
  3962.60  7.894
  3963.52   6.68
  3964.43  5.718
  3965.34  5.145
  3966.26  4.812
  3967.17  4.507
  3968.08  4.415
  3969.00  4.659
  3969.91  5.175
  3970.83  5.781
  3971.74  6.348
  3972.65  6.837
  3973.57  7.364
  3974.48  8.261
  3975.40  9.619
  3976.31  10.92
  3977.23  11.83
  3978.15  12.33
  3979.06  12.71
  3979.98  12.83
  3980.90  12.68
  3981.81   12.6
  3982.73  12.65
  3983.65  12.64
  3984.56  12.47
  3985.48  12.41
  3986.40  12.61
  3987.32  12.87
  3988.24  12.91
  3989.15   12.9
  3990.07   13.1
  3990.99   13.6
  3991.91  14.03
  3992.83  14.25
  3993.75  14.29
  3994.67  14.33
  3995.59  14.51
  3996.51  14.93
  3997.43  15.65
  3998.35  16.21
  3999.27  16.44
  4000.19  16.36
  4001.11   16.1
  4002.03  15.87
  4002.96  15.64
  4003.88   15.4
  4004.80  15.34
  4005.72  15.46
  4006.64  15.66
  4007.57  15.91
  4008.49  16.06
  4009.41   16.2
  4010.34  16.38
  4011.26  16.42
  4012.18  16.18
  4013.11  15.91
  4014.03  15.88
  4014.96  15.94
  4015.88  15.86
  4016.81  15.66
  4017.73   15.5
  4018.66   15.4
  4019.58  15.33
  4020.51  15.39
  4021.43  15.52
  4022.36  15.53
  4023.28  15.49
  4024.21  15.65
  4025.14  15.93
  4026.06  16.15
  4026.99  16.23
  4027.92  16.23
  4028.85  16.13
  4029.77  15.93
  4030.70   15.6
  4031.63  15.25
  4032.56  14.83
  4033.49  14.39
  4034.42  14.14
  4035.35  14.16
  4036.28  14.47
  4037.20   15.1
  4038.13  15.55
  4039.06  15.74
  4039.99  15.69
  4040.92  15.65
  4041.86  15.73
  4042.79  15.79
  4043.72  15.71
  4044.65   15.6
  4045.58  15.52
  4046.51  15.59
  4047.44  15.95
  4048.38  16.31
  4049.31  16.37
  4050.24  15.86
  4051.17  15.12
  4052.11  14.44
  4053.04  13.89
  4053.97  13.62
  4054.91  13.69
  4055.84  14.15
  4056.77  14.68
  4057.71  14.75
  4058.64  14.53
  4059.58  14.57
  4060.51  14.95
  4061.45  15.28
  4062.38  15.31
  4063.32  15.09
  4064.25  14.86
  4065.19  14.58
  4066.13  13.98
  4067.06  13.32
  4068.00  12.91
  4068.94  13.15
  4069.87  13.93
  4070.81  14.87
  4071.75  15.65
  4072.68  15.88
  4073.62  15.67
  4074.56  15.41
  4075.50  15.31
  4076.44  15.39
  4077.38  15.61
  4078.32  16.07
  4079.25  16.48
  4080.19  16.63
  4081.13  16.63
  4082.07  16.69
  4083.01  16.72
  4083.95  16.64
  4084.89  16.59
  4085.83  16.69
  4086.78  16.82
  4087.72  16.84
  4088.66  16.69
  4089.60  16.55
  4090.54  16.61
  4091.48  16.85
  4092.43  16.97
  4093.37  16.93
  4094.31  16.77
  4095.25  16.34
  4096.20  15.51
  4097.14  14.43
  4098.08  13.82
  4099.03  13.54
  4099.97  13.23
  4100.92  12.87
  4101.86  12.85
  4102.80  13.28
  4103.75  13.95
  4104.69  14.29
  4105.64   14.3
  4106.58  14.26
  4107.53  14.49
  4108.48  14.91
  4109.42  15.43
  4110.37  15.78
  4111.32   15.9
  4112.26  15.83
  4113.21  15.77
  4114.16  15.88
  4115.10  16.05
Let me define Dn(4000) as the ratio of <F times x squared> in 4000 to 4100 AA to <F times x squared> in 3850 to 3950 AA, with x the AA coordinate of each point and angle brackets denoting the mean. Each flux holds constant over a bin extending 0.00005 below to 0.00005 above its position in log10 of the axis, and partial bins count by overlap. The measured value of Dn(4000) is 1.89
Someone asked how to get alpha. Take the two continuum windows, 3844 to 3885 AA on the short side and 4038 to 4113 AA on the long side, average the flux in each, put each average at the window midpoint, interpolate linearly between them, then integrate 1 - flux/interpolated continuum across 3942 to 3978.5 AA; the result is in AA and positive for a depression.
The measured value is 8.6 AA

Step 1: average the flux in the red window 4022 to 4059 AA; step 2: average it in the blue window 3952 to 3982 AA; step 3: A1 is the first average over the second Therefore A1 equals 1.77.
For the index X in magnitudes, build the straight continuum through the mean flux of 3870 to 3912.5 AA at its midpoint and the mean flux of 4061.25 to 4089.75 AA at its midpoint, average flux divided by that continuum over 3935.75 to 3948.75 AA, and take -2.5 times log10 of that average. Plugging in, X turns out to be 0.33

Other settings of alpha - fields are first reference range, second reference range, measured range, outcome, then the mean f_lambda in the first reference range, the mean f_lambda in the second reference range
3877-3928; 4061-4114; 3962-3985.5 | 6.3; 9.82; 15.3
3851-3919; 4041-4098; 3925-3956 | 9.7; 9.45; 15.5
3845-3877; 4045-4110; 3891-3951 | 5.2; 8.21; 15.2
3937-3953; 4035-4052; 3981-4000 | -2.5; 9.32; 15.5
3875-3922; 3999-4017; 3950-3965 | 4.2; 9.99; 15.9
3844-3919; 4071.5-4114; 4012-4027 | -2.6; 9.29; 15.6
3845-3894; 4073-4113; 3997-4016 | -4.7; 8.44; 15.5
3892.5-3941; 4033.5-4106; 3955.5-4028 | -2.6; 9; 15.2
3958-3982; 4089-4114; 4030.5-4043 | -3.6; 8.27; 15.1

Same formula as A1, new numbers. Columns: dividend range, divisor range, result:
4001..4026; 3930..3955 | 1.97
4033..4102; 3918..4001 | 1.60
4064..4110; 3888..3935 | 1.62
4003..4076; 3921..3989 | 1.78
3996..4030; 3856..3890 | 1.90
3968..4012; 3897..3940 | 1.46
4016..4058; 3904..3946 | 1.79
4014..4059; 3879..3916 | 1.50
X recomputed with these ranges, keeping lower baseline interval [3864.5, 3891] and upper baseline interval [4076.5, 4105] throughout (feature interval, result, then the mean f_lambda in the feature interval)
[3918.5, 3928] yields 0.19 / 8.31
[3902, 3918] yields -0.21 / 11.4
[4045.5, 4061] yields -0.04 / 14.9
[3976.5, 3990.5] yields -0.06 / 12.6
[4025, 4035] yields -0.14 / 15.5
